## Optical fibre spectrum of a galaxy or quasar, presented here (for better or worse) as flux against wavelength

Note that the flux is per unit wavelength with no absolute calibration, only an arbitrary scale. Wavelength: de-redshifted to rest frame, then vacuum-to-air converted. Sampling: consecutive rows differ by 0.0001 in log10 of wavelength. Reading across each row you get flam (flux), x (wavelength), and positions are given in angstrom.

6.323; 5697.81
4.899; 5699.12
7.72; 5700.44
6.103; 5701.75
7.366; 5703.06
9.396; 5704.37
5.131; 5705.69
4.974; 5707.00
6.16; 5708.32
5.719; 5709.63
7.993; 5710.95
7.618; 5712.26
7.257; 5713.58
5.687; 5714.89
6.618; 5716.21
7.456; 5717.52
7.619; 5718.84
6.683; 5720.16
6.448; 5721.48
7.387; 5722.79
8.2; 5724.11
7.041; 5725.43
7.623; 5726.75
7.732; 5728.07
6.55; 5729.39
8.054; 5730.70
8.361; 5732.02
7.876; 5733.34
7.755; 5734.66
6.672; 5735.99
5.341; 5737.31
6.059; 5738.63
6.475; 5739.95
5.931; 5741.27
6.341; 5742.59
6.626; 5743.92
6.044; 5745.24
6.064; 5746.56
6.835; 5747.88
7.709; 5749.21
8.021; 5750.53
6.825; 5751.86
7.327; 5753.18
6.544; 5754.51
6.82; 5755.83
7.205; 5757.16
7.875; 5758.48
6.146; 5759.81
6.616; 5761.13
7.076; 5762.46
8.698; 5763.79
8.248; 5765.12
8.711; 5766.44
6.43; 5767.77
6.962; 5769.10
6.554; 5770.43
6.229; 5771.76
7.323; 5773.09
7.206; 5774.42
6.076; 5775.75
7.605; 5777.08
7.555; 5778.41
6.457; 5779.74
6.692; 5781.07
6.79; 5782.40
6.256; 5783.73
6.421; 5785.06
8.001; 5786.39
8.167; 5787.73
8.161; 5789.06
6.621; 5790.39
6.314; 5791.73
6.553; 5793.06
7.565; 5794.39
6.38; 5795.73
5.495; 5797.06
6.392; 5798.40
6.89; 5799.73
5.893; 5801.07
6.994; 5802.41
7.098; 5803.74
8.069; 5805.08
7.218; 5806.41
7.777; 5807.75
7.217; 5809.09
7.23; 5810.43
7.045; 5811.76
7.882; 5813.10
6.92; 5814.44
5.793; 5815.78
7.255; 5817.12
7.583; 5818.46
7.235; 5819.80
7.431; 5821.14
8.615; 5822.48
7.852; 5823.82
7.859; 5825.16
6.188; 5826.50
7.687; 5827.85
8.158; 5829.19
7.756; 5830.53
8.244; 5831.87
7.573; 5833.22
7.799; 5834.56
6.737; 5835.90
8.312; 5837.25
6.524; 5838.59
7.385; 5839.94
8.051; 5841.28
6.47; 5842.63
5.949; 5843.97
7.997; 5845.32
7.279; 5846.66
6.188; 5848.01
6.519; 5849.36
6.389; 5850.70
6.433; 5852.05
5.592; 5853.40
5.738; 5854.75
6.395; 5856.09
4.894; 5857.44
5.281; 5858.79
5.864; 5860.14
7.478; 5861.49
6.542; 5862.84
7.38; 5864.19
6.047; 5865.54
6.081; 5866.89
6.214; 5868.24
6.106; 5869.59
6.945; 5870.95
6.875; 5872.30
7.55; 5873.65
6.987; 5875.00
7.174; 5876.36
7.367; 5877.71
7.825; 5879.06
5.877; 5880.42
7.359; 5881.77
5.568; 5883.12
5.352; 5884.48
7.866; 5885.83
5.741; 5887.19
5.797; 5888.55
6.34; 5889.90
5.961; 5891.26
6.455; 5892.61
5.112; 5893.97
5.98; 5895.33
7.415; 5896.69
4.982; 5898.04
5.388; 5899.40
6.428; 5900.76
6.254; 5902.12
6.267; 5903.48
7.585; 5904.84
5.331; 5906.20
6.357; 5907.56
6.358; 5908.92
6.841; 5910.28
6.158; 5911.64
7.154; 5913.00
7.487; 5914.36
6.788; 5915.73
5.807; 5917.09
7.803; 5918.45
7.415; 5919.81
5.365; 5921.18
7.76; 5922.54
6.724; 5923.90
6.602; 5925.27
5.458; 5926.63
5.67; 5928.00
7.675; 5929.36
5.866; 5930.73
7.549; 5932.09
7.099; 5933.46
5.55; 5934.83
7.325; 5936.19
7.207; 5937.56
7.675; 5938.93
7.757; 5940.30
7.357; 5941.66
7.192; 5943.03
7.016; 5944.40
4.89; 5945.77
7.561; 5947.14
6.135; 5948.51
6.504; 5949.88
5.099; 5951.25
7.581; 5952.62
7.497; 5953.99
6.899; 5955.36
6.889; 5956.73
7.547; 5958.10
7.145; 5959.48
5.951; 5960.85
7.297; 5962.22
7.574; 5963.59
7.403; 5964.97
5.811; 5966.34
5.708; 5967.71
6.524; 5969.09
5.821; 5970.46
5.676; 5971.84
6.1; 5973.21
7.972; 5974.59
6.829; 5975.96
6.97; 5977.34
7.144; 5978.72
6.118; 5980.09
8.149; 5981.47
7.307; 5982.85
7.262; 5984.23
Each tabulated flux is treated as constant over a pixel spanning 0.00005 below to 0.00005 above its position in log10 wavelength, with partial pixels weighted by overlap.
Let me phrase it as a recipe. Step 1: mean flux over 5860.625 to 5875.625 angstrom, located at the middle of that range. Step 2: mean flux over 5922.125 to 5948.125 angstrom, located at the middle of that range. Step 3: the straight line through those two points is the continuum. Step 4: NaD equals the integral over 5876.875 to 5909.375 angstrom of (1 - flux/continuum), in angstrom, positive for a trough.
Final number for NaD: 2.3 angstrom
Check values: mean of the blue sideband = 6.73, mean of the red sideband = 6.82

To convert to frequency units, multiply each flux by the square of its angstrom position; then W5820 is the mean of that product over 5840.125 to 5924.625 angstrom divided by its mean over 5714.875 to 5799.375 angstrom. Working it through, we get 0.97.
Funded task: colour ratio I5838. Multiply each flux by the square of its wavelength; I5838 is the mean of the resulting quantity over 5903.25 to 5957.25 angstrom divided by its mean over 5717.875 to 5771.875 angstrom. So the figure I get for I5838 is 1.0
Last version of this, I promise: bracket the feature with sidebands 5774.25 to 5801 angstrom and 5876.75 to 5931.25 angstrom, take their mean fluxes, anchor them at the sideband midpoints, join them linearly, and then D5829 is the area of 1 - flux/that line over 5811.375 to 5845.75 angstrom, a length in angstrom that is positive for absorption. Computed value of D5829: -3.5 angstrom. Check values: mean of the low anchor 6.85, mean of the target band 7.39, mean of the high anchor 6.44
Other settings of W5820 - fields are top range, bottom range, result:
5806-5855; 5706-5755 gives 1.08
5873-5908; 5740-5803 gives 0.96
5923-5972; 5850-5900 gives 1.09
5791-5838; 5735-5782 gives 1.07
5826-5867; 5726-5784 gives 1.00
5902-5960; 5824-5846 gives 0.94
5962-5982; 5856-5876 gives 1.08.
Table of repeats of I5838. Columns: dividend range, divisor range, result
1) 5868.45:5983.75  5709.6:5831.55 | 0.99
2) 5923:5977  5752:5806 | 1.02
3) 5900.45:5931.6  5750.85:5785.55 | 0.98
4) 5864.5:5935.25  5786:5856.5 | 0.94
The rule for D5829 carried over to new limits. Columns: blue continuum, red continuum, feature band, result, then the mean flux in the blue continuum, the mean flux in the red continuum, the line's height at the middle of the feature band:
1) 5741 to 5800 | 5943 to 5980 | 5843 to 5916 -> 3.9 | 6.96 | 6.68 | 6.8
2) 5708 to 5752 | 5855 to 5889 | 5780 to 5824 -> -2.2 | 6.97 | 6.5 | 6.73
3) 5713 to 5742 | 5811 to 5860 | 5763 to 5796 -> -0.5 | 7.04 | 7.02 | 7.03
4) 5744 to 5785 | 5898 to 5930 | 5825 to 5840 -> -1.6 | 7.02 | 6.51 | 6.79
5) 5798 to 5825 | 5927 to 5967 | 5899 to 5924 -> 1.2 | 7.24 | 6.84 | 6.95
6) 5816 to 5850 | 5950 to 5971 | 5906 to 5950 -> 1.0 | 7.36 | 6.72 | 6.88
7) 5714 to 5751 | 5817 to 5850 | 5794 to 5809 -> 0.8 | 6.97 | 7.39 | 7.25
